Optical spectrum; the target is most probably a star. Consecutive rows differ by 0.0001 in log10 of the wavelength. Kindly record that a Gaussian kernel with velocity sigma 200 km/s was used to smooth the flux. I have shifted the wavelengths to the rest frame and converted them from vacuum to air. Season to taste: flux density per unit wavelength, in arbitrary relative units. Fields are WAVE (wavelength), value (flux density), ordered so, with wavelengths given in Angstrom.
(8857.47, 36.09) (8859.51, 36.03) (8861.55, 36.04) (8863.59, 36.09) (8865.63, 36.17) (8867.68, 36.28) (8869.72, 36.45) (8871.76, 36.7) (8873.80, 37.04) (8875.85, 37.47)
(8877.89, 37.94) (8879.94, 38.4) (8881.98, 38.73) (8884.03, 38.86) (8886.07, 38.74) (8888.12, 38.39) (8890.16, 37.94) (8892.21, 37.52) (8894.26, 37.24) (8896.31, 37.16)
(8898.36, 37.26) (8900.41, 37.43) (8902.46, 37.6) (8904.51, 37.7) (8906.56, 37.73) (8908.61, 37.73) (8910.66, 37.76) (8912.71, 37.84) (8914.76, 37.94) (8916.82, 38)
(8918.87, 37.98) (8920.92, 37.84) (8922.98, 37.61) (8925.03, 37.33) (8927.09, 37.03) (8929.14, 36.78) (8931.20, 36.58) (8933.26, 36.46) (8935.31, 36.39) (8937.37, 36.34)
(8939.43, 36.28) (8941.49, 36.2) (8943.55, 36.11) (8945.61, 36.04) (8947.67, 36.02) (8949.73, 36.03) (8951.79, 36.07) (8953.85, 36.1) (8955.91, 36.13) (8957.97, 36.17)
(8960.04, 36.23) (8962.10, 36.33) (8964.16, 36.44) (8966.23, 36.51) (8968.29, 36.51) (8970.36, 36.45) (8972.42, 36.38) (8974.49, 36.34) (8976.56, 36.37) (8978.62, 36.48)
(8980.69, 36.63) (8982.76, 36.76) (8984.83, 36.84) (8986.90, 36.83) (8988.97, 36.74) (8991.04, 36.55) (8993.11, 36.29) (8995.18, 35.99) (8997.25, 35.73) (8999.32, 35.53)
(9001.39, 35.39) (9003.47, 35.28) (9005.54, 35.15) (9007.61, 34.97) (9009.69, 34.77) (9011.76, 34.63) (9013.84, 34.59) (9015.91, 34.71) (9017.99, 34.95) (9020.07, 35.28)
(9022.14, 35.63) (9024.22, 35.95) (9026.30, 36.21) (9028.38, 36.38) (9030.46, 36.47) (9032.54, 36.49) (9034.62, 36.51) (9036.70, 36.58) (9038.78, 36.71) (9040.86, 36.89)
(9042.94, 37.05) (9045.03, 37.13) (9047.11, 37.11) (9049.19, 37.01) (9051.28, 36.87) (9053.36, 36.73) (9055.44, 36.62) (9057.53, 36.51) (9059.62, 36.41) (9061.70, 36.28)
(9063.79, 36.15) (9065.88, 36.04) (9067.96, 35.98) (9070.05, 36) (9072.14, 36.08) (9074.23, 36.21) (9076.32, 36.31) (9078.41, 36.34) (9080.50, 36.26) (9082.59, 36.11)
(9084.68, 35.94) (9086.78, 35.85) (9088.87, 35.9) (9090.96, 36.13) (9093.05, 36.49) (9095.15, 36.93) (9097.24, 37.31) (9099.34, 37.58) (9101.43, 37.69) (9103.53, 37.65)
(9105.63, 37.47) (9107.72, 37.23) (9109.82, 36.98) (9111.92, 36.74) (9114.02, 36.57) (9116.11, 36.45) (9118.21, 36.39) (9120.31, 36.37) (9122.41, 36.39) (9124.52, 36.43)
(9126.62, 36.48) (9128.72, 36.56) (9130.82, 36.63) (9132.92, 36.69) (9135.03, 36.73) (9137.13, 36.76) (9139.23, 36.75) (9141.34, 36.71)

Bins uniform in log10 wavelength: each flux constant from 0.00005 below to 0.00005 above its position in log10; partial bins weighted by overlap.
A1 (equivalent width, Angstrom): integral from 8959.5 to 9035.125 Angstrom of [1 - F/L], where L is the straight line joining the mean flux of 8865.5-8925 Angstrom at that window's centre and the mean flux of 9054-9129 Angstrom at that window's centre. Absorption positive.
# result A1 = 2.2 Angstrom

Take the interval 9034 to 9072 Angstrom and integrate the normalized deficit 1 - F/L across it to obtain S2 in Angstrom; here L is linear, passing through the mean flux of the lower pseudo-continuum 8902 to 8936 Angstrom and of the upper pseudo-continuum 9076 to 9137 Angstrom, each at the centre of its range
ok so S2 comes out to 0.3 Angstrom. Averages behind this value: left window 37.4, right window 36.6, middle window 36.6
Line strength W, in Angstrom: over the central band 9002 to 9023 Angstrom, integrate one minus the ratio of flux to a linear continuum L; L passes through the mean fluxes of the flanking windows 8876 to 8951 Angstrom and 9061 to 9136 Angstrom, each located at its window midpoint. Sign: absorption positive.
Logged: 1.1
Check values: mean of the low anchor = 37.4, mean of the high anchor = 36.5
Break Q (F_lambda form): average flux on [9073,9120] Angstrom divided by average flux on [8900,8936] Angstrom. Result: 0.98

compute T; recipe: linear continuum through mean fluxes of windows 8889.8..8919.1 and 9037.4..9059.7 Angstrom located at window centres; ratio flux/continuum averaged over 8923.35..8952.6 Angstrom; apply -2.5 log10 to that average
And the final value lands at 0.03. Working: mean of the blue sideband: 37.6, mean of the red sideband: 36.8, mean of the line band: 36.4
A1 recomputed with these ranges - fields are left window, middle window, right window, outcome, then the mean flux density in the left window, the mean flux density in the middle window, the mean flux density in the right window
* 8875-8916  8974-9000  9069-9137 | 0.6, 37.9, 36.4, 36.6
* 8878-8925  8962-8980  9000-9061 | 0.2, 37.9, 36.4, 36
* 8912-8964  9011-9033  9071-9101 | 0.6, 36.7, 35.6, 36.4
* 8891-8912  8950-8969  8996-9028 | 0.0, 37.5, 36.3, 35.3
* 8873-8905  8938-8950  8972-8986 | 0.3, 37.8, 36.1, 36.5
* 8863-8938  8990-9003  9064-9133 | 0.4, 37.4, 35.9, 36.5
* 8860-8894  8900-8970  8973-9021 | -0.4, 37.4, 36.9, 35.8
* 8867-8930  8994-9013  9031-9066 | 0.9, 37.6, 35.3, 36.7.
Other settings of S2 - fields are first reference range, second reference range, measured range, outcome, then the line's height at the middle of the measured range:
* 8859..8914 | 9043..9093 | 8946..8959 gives 0.3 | 37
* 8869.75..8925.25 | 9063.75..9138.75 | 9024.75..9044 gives 0.2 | 37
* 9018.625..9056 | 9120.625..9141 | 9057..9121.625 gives 0.1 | 36.6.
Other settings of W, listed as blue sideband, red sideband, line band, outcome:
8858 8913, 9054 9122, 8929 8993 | 1.2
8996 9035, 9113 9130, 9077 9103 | -0.3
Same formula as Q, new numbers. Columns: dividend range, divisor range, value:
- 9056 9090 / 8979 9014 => 1.01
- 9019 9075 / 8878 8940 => 0.97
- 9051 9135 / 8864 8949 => 0.98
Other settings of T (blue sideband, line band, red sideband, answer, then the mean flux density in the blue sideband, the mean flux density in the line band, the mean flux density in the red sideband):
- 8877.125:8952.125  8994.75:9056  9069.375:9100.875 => 0.022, 37.3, 36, 36.4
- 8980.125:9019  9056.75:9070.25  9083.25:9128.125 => 0.003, 35.7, 36.2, 36.7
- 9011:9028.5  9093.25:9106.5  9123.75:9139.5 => -0.032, 35.3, 37.4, 36.6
